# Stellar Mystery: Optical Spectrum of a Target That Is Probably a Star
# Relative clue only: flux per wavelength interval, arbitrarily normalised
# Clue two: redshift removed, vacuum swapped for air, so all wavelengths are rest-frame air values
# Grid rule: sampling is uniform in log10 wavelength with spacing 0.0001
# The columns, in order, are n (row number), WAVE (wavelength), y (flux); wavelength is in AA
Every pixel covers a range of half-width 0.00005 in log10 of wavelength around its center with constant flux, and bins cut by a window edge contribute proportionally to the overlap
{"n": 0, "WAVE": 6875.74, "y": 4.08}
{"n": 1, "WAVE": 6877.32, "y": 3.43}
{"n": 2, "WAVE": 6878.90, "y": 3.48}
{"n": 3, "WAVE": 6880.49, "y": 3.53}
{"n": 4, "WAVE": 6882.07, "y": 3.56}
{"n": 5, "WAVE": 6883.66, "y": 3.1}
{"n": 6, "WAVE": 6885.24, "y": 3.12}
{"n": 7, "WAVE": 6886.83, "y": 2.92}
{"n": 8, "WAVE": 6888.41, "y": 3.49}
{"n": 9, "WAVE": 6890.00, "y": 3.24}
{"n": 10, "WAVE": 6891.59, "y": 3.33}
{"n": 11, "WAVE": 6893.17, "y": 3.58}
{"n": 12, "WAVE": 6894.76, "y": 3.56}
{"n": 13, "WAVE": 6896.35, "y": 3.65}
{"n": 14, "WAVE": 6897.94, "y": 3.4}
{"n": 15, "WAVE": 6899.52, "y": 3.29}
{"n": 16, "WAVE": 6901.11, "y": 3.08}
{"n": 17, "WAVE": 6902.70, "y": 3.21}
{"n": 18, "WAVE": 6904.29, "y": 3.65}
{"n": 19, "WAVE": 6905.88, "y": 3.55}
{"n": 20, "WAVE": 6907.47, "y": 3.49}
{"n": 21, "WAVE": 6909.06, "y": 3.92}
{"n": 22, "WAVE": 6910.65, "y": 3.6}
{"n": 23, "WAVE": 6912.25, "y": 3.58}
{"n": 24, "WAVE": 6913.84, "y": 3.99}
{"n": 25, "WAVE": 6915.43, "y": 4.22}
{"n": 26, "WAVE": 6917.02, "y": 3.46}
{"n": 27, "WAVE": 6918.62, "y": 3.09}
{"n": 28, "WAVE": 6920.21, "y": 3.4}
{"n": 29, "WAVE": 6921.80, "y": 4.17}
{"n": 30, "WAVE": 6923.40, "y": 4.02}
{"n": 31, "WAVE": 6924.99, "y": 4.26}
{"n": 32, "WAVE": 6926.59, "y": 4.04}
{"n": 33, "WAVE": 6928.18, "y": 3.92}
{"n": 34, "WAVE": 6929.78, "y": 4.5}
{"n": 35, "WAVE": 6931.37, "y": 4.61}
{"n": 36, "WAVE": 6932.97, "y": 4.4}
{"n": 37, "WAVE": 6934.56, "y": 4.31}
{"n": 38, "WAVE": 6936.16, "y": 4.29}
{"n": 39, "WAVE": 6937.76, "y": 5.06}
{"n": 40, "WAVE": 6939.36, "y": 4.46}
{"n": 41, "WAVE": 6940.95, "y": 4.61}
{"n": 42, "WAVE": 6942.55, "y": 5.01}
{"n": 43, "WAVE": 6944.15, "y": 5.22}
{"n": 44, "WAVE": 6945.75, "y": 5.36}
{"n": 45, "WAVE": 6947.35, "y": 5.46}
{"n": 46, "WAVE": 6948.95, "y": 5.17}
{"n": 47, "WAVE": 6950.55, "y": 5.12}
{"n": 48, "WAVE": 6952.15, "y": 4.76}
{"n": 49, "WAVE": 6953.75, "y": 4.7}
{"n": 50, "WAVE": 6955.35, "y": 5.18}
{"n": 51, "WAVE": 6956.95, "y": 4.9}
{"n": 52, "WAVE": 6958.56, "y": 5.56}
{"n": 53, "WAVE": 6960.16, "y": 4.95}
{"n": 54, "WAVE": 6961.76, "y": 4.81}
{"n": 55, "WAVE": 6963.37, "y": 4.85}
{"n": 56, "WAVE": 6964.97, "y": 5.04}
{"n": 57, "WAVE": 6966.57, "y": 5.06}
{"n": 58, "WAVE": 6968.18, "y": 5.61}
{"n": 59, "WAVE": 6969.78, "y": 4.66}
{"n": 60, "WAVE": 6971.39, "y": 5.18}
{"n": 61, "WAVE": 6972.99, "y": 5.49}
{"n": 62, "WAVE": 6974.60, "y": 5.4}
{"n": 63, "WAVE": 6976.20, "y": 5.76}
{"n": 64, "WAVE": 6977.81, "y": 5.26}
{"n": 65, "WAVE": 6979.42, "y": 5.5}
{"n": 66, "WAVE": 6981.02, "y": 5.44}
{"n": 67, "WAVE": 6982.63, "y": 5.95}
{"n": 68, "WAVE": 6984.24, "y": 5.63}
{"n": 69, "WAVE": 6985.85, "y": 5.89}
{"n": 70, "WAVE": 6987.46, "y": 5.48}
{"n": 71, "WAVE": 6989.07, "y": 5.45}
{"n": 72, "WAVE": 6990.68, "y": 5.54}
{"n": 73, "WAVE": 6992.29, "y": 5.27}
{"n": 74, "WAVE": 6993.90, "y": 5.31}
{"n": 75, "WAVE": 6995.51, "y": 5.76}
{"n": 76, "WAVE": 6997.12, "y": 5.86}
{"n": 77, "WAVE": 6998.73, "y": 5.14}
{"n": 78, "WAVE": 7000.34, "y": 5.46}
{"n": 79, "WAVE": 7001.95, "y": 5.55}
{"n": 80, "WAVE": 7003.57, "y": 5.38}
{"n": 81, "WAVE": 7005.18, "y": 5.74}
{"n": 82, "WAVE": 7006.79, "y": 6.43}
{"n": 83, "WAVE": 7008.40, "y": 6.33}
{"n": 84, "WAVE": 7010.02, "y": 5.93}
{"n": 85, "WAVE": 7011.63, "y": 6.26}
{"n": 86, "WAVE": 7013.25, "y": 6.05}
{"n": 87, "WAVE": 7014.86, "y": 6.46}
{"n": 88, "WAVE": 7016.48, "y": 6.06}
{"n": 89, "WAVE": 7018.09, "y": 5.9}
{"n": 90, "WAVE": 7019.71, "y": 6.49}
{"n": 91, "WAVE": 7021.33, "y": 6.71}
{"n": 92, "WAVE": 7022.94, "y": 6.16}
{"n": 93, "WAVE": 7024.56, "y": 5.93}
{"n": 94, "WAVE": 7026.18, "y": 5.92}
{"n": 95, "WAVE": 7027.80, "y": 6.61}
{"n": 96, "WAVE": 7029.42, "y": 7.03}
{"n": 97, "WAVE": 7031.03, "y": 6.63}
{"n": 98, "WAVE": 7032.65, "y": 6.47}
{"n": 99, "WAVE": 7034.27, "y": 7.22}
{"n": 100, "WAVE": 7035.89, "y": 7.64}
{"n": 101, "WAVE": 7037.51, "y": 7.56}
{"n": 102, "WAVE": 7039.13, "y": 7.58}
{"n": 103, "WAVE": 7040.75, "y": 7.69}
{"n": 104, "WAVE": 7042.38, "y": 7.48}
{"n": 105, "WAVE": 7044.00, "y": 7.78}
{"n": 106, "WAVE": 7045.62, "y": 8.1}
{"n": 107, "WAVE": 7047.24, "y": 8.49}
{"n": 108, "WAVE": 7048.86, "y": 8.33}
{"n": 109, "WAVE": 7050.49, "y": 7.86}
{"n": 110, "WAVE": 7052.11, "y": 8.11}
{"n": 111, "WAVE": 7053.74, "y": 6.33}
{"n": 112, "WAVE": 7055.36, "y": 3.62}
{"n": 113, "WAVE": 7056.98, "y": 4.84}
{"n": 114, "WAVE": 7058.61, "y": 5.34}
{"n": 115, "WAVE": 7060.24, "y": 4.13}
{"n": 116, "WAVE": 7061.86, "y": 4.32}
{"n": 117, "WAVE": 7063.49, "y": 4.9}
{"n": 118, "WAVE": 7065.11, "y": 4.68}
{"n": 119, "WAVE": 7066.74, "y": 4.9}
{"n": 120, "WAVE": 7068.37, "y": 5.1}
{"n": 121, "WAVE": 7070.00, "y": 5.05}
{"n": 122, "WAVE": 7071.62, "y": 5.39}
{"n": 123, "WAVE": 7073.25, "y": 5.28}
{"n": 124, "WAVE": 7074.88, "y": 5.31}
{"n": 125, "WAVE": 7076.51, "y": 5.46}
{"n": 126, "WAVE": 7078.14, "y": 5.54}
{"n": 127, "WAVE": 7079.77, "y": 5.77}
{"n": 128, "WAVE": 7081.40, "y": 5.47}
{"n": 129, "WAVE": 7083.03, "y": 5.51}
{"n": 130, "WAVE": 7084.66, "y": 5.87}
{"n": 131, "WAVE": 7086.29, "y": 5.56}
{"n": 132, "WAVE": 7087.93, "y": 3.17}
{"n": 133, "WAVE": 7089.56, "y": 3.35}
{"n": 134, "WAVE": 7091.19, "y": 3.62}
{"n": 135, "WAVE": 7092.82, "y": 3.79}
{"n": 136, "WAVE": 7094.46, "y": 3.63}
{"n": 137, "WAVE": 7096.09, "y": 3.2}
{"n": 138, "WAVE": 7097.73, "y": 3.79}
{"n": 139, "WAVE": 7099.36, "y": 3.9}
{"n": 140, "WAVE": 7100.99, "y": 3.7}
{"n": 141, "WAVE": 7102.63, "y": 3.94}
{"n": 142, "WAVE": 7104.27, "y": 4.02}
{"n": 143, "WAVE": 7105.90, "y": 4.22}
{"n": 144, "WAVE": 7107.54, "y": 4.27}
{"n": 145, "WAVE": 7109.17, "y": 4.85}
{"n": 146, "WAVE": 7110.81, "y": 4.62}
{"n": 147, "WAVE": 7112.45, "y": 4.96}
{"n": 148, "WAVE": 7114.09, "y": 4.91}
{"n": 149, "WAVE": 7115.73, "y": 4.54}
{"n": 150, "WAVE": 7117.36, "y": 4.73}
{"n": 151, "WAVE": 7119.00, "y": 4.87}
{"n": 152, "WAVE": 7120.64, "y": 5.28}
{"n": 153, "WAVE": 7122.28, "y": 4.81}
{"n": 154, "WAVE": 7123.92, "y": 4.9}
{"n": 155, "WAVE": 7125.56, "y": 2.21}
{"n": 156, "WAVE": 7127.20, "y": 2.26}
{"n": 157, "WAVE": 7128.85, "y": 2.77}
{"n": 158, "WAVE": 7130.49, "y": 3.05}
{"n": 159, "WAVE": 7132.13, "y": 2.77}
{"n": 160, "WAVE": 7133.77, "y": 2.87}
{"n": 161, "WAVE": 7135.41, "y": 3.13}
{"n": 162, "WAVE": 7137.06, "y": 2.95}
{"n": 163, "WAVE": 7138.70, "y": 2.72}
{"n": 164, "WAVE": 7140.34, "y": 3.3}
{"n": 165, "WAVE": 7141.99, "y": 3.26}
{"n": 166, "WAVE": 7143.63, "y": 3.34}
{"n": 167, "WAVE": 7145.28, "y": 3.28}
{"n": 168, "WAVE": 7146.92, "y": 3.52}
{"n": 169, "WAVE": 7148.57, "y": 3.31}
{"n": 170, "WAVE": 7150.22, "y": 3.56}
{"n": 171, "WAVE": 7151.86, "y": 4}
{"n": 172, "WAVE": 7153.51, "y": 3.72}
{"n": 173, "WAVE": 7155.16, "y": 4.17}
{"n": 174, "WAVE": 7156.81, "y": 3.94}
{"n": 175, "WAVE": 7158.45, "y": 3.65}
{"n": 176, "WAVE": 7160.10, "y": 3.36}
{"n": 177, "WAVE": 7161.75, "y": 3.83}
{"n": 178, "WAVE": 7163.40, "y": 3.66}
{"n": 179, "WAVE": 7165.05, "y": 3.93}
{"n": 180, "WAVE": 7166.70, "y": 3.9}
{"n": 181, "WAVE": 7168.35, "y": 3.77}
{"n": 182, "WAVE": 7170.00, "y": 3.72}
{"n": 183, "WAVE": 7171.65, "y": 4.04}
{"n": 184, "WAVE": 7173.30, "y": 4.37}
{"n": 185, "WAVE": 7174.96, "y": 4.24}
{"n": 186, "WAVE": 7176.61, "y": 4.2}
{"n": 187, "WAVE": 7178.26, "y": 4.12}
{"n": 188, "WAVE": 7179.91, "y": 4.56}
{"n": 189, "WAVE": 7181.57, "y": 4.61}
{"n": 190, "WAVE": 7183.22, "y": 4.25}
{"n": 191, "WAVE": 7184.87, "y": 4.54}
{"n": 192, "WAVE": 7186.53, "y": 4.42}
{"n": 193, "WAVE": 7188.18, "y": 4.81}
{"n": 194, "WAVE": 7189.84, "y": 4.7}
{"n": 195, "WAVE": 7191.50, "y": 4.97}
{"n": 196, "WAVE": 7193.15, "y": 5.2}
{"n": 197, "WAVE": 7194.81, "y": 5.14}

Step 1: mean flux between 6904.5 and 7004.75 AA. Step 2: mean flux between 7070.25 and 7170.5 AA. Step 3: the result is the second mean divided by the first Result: 0.84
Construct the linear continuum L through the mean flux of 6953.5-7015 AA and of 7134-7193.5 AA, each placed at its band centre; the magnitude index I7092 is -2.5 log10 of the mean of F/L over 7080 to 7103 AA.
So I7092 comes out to 0.08 mag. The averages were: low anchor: 5.49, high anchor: 3.9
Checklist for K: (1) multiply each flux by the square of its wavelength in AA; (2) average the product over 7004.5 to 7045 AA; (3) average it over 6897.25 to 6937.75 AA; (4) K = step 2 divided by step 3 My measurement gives 1.78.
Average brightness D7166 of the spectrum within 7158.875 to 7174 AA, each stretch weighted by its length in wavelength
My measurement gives 3.83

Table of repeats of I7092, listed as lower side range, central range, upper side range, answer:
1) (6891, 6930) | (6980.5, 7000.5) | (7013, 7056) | 0.04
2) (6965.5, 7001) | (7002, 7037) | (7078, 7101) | -0.24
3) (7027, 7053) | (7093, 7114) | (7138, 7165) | 0.26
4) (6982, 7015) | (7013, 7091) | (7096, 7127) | -0.19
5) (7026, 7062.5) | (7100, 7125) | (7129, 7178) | 0.05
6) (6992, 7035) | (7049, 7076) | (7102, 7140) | -0.06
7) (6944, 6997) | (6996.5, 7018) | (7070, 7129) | -0.17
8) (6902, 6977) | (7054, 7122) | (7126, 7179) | -0.21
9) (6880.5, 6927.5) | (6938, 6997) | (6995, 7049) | -0.02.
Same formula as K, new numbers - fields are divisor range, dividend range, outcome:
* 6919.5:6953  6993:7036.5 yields 1.37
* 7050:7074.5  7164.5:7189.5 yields 0.83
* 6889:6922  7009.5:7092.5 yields 1.77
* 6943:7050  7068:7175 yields 0.71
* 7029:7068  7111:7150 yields 0.57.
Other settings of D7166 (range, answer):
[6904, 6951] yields 4.27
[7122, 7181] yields 3.58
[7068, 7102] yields 4.63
